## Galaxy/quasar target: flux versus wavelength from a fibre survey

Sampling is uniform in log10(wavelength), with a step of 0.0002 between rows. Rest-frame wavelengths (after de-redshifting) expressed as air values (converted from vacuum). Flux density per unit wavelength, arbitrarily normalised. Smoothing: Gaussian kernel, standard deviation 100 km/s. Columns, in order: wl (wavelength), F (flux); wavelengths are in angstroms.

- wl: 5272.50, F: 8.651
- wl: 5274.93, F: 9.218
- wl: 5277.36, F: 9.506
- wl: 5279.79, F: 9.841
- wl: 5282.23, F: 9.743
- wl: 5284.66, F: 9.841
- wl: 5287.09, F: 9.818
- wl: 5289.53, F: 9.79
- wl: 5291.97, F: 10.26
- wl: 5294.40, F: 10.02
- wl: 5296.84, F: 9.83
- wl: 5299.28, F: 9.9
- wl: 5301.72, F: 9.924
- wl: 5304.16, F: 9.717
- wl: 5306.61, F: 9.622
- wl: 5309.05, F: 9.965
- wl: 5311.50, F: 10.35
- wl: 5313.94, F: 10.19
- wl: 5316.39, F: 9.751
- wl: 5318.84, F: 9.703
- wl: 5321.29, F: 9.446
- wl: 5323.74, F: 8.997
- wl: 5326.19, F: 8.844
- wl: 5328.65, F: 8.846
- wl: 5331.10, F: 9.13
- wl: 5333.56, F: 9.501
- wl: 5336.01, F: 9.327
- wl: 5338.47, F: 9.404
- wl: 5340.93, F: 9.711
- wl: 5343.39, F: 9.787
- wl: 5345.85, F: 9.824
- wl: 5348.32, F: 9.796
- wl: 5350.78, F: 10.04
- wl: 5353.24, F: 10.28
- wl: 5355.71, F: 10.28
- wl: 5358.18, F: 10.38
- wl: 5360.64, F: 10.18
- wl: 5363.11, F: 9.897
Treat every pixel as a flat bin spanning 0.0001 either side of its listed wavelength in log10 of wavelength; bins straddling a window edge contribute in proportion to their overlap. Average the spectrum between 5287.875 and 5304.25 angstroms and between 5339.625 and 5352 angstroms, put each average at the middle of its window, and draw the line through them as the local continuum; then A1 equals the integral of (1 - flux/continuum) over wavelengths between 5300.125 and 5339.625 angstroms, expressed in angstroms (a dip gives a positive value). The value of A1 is 1.34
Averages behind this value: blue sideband 9.93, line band 9.55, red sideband 9.83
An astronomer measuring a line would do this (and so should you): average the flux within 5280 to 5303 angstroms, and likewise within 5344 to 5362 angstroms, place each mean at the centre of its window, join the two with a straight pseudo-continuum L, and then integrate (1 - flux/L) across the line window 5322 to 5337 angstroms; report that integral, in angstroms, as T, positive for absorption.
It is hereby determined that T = 1.4 angstroms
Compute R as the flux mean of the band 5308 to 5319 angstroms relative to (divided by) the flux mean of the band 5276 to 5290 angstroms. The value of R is 1.03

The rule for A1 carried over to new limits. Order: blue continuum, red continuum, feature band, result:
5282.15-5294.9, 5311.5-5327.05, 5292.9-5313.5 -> -0.4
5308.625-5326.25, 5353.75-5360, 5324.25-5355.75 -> 1.5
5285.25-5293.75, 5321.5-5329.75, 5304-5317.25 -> -0.8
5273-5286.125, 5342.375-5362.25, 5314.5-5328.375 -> 0.7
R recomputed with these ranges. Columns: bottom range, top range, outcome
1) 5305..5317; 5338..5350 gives 0.98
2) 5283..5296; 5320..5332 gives 0.91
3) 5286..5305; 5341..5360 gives 1.01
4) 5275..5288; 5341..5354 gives 1.02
